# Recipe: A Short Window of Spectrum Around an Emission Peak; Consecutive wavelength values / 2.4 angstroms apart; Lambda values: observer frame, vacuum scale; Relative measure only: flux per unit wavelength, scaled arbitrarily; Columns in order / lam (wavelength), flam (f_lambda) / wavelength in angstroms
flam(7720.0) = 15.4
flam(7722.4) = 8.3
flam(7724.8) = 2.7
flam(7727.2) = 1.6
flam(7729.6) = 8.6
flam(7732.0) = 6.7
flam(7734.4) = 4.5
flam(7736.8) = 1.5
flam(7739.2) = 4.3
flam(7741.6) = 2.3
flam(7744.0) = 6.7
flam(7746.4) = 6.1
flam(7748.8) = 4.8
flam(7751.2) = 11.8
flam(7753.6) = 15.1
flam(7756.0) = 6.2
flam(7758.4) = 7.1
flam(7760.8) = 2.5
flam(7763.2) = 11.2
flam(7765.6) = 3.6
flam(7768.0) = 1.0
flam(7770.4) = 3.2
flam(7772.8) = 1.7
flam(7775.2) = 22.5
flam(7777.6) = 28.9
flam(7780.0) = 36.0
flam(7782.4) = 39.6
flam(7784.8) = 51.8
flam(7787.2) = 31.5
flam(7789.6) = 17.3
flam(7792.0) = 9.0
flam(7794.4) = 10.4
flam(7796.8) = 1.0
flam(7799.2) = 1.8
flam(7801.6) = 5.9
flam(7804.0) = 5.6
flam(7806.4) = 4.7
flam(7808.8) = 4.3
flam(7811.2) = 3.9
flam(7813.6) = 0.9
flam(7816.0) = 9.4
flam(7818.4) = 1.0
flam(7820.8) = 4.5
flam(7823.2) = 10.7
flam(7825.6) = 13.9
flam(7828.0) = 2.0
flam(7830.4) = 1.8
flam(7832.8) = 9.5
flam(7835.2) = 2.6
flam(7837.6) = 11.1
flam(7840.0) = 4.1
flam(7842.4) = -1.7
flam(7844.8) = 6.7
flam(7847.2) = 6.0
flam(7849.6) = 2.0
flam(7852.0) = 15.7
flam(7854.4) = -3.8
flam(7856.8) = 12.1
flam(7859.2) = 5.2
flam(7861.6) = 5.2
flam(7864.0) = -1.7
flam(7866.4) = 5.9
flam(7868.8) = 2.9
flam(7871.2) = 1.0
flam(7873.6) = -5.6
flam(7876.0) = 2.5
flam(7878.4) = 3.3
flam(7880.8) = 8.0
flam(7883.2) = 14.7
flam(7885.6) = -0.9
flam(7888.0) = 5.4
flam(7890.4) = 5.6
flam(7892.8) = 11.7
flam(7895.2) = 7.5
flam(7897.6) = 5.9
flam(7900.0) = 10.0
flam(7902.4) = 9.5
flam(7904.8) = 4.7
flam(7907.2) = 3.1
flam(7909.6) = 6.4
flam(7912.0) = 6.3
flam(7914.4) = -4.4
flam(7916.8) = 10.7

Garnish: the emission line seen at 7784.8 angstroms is [O II]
